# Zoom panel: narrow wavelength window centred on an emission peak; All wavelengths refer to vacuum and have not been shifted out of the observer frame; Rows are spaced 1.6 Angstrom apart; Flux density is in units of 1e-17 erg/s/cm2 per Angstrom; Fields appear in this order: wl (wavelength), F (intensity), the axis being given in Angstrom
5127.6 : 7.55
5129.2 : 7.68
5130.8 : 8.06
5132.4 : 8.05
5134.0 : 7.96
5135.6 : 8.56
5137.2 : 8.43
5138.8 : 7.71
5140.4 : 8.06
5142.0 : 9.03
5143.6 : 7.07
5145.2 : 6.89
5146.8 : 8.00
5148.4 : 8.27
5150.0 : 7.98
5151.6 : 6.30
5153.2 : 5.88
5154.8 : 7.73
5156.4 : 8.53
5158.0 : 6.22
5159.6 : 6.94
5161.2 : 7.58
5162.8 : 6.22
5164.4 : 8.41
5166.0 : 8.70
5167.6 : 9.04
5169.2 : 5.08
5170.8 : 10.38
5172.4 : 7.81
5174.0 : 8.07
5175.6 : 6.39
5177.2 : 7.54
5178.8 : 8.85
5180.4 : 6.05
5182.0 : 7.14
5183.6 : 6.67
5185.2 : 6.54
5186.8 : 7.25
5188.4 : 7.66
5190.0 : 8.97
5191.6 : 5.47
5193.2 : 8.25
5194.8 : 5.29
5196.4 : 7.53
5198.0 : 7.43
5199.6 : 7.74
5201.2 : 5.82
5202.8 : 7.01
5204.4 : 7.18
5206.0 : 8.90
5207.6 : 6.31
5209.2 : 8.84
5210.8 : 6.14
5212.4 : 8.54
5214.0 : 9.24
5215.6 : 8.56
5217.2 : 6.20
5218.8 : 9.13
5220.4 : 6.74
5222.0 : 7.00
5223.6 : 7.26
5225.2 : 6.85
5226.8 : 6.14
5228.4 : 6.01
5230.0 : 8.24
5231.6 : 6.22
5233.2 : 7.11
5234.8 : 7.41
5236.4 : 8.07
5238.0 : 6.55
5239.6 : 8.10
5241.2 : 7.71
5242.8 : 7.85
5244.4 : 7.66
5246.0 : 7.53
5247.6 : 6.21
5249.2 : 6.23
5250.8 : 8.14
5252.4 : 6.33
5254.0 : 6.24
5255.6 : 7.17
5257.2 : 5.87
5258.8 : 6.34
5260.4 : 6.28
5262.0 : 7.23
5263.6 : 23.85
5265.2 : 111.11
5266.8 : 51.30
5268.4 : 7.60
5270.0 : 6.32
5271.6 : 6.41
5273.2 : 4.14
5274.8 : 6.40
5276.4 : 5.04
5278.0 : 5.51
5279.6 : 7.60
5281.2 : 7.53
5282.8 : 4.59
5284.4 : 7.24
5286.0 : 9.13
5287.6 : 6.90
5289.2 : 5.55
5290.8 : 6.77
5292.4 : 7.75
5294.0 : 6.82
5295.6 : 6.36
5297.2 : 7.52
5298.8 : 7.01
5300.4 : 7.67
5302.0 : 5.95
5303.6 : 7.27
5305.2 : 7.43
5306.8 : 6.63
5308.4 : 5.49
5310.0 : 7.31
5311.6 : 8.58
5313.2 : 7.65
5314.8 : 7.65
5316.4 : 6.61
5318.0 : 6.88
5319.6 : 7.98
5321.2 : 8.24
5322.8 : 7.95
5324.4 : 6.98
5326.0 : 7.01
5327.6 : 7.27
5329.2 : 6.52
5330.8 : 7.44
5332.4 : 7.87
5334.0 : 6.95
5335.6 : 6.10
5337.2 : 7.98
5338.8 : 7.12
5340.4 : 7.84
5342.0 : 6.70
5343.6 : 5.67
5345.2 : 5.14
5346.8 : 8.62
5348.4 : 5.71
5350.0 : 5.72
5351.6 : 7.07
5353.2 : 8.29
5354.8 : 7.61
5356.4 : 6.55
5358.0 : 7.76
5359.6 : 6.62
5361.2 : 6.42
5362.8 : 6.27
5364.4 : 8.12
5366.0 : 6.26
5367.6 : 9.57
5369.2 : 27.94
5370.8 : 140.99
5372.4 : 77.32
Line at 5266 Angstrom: Hbeta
